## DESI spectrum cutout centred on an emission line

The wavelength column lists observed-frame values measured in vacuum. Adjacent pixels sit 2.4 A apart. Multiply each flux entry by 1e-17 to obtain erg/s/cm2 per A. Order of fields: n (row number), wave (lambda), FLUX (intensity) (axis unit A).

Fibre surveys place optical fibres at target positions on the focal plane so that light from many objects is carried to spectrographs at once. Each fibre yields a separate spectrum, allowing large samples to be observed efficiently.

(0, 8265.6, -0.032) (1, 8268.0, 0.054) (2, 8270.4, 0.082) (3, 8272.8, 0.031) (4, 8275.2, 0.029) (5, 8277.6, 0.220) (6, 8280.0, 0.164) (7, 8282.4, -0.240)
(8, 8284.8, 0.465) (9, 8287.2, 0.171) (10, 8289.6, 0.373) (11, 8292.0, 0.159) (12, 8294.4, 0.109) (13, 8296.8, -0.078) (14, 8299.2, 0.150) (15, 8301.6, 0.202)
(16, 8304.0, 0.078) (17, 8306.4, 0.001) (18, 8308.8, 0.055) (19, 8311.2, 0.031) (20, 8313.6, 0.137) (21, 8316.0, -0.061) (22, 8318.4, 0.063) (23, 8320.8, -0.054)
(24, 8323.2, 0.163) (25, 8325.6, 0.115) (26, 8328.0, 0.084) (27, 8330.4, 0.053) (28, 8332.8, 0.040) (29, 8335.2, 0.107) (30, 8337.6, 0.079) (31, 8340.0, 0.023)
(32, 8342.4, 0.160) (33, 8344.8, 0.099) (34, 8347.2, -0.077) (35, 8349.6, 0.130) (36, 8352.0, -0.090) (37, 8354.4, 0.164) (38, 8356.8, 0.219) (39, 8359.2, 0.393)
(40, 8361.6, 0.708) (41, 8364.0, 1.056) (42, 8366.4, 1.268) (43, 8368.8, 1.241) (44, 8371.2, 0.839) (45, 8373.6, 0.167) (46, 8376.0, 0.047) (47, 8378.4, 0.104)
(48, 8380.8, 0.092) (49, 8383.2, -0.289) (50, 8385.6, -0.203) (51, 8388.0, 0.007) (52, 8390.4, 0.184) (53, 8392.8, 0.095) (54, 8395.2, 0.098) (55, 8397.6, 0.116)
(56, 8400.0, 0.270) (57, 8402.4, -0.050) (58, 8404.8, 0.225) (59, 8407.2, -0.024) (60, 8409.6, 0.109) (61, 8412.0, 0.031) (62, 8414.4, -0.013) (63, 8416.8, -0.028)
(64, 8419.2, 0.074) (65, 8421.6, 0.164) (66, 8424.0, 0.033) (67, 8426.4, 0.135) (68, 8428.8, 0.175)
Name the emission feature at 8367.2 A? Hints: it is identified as [O II] 3727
